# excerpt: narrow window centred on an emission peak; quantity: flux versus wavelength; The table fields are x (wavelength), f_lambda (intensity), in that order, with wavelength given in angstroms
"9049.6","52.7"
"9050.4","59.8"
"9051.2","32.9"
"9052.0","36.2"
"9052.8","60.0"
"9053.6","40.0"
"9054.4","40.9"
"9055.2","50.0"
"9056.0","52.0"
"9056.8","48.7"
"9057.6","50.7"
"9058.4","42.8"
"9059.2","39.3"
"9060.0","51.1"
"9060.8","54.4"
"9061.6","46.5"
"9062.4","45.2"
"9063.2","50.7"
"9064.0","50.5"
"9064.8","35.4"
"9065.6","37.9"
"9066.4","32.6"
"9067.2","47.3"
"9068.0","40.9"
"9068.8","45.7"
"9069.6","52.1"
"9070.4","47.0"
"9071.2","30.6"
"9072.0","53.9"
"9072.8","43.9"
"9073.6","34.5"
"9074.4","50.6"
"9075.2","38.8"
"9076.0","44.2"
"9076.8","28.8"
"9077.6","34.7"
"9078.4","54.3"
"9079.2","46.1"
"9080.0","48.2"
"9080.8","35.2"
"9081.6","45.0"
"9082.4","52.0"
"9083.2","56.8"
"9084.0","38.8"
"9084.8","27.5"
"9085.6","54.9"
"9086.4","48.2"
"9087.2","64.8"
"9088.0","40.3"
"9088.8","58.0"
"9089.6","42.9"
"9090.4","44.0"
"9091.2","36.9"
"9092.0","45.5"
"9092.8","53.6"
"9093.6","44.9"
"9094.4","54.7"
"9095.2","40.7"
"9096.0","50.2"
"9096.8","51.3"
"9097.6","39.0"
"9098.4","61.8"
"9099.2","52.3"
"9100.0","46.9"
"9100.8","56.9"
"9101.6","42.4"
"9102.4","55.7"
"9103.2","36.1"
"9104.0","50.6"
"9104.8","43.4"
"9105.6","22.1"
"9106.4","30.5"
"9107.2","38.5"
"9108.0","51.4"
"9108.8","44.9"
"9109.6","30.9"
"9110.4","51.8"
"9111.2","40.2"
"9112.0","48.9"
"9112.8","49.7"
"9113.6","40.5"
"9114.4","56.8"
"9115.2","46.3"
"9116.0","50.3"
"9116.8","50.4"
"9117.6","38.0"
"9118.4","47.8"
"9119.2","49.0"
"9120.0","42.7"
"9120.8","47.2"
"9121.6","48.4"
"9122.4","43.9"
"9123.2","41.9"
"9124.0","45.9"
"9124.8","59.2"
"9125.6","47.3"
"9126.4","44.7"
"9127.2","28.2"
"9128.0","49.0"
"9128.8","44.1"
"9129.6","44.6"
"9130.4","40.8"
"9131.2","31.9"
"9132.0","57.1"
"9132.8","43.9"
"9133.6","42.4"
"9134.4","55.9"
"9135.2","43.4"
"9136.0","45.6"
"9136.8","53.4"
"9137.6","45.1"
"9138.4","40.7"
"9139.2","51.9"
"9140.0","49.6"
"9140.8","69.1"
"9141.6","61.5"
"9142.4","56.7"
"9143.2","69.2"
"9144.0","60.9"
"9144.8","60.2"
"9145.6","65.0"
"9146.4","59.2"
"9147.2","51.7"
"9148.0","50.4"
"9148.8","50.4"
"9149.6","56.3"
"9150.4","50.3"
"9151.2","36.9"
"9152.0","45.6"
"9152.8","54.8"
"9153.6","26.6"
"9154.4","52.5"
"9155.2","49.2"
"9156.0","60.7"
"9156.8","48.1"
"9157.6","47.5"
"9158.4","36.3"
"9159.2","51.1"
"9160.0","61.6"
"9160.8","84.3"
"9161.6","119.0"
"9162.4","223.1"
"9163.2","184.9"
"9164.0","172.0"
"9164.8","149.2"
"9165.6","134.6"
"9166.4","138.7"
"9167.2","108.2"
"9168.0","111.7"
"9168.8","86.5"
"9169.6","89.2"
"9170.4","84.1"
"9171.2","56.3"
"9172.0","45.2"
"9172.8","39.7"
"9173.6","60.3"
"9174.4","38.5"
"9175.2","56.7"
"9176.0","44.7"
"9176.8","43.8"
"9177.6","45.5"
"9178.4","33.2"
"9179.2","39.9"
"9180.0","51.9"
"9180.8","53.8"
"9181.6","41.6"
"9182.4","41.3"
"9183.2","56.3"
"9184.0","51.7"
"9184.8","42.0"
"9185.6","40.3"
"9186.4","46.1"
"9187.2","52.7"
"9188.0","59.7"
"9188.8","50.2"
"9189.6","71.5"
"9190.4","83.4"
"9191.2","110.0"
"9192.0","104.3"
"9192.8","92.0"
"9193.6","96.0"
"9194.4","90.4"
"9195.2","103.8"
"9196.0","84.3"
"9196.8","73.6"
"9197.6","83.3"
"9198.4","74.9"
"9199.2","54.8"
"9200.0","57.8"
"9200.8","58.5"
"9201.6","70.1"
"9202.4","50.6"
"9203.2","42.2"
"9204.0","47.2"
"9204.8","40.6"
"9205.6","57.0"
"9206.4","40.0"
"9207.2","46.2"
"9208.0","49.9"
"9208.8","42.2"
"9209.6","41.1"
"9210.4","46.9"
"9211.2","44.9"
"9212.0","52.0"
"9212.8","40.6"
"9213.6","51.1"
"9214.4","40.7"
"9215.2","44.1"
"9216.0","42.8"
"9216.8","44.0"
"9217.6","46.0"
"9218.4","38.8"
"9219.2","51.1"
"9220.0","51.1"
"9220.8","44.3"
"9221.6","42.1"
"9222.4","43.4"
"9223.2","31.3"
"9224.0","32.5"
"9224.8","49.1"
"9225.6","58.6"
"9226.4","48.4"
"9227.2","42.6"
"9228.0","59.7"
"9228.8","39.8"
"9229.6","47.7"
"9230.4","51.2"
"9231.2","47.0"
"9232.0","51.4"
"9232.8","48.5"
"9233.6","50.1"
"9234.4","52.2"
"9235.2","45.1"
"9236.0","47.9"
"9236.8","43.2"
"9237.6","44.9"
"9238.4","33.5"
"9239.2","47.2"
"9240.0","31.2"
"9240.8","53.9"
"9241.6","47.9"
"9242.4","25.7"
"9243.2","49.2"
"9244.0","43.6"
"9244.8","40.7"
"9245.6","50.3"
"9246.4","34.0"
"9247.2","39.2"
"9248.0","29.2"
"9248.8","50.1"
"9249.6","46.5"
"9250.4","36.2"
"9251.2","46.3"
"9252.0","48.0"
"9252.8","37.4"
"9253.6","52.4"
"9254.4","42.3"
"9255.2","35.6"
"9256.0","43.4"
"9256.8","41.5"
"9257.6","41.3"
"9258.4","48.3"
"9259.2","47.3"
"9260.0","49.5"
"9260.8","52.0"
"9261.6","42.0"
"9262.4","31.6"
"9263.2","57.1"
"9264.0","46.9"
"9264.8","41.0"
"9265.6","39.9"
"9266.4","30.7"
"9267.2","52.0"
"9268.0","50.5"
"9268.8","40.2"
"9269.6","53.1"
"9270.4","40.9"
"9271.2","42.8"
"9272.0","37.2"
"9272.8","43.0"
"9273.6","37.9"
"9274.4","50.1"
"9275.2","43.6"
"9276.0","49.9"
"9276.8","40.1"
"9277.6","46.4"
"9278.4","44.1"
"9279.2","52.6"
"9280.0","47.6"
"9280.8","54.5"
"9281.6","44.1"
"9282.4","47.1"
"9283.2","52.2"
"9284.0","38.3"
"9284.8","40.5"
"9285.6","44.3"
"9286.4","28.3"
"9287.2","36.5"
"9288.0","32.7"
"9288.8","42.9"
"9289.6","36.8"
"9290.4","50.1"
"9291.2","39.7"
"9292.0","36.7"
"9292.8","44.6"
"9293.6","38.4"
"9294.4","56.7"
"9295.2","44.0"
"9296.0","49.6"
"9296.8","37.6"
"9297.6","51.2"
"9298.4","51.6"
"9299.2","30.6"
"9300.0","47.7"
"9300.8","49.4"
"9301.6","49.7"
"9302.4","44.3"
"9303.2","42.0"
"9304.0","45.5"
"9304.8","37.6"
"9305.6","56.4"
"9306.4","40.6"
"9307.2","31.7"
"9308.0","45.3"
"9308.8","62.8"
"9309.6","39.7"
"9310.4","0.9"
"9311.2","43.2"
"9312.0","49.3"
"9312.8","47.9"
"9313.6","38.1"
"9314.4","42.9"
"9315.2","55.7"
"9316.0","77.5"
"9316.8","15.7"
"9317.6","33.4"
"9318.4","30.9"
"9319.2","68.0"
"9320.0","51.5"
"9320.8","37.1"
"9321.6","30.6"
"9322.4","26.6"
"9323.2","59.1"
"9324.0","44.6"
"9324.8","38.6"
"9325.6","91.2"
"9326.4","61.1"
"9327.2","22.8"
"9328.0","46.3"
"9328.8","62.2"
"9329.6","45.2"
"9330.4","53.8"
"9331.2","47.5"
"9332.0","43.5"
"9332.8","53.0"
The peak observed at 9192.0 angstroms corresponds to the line [N II] 6583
